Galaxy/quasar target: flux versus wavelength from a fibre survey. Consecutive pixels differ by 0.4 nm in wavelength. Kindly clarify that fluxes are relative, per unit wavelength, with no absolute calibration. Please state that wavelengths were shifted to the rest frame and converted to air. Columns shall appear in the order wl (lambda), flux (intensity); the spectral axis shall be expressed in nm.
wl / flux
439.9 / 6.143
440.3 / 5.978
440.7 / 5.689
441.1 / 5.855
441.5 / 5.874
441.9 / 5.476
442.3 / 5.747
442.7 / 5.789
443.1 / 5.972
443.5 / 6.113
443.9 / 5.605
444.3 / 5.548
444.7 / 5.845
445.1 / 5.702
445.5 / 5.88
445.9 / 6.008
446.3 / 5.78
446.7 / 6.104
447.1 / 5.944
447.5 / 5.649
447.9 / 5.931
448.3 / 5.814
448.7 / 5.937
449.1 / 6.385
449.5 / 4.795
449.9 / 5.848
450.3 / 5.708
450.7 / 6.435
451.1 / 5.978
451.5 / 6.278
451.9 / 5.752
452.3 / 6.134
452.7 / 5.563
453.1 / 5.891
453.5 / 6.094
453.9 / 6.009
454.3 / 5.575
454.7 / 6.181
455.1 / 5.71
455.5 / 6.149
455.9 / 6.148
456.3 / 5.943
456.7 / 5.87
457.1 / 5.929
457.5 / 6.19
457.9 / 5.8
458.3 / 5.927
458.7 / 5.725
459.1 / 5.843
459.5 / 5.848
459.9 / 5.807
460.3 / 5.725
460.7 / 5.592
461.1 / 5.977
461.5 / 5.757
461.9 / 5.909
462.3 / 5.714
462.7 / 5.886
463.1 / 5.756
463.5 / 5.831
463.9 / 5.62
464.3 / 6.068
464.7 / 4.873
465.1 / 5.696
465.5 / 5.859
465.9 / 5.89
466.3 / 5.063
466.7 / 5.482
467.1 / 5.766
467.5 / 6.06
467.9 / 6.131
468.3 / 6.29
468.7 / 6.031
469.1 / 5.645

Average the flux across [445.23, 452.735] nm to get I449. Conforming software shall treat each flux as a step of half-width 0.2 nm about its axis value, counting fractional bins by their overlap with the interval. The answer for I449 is 5.9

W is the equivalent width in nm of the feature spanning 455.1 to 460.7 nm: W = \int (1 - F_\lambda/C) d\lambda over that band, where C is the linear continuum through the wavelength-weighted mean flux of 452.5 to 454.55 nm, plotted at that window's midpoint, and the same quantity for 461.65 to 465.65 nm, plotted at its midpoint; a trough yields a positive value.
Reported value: -0.11 nm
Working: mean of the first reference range 5.84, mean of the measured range 5.9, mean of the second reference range 5.72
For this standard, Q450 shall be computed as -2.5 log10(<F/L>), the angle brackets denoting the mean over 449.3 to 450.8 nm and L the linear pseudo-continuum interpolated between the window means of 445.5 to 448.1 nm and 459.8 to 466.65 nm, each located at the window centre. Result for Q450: 0.040 mag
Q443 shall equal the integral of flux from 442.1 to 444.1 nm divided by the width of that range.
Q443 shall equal 5.85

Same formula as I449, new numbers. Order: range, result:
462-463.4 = 5.8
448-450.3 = 5.76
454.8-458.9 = 5.95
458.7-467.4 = 5.72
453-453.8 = 6.01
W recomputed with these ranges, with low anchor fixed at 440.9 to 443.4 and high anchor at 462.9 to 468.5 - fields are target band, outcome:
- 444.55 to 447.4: -0.048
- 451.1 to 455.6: -0.129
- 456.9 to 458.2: -0.047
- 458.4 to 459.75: -0.013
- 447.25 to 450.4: 0.011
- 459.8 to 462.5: -0.014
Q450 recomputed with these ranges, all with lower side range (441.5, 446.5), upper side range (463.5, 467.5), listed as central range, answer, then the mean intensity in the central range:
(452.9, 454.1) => -0.052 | 6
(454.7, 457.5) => -0.054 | 5.99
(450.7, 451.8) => -0.076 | 6.15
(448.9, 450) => 0.017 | 5.66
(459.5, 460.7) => -0.016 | 5.75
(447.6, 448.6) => -0.018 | 5.86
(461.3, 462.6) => -0.028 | 5.8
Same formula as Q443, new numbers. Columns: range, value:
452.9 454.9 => 5.95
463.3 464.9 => 5.6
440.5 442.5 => 5.73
